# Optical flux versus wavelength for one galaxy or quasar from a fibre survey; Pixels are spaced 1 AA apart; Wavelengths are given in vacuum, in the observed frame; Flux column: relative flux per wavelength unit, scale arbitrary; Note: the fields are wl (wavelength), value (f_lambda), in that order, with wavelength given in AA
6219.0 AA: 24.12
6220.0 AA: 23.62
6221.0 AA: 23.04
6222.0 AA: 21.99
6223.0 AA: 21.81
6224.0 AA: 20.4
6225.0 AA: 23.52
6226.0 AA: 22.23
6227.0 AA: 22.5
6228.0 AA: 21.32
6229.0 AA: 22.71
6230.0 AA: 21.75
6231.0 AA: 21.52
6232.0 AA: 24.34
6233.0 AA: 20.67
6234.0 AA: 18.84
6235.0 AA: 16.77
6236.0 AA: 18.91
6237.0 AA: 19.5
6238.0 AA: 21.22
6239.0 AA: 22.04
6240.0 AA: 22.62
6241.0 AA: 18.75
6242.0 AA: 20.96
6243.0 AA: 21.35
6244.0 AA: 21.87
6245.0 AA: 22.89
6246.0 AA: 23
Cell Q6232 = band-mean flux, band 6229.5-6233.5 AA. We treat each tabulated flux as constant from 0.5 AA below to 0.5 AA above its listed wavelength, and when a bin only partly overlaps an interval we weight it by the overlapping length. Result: 22.1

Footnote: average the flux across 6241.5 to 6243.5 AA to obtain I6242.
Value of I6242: 21.2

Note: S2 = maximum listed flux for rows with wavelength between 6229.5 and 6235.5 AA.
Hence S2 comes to 24.34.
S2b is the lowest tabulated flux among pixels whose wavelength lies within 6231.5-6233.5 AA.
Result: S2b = 20.67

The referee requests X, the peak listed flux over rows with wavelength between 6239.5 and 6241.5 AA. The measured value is 22.62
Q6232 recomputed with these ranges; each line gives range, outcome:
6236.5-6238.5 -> 20.4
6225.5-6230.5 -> 22.1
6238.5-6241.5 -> 21.1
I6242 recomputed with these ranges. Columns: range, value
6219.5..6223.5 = 22.6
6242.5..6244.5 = 21.6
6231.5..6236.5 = 19.9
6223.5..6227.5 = 22.2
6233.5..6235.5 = 17.8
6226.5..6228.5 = 21.9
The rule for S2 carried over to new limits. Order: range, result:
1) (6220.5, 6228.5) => 23.52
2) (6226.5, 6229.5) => 22.71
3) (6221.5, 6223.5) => 21.99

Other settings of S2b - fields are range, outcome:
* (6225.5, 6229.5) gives 21.32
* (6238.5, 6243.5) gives 18.75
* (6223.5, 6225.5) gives 20.4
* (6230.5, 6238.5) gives 16.77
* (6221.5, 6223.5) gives 21.81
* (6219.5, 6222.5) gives 21.99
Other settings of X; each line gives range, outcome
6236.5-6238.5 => 21.22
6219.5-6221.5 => 23.62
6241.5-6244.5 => 21.87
